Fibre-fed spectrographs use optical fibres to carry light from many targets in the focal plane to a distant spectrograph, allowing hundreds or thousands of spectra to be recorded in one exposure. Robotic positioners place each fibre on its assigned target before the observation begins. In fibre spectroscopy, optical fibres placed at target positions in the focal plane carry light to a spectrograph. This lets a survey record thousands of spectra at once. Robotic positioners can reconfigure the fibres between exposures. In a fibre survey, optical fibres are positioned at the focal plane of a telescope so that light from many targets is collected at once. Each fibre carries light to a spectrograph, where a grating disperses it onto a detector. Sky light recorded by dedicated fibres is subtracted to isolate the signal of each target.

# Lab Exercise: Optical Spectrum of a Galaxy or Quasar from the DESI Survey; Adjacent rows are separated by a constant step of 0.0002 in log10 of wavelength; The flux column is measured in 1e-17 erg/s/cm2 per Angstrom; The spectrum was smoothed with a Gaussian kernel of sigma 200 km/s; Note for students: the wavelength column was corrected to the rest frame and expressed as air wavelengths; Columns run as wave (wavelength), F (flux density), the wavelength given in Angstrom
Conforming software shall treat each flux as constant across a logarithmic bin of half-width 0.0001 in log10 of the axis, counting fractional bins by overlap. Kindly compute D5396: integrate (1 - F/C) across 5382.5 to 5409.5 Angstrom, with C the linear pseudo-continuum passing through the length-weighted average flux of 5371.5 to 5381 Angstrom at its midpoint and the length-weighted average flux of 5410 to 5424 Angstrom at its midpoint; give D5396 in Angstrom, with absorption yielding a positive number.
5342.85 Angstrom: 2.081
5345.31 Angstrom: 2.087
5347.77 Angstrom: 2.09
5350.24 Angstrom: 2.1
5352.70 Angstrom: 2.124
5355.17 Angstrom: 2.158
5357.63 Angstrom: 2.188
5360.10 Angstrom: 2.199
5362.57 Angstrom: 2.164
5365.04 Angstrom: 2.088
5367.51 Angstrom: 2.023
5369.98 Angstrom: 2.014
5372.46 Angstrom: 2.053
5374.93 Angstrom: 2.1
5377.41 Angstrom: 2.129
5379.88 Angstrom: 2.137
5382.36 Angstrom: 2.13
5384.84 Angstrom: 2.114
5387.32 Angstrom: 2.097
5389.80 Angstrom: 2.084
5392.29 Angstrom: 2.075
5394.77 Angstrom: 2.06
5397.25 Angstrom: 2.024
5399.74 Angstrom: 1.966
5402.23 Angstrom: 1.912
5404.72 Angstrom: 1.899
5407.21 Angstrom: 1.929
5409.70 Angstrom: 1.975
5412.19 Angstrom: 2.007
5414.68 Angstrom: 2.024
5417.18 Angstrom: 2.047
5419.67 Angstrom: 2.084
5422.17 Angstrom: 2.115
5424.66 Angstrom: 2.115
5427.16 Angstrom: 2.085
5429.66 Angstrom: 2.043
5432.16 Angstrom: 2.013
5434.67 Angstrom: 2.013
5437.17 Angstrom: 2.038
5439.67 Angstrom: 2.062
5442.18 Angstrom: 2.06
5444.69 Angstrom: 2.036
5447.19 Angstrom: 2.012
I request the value 0.8 Angstrom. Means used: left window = 2.11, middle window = 2.02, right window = 2.05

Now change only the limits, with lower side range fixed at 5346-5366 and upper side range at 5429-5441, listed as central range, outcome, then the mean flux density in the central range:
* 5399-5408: 0.7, 1.92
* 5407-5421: 0.3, 2.02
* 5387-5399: 0.2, 2.06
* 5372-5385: 0.0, 2.11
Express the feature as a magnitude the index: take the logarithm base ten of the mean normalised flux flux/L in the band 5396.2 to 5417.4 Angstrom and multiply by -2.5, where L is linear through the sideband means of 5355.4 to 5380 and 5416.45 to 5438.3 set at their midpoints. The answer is 0.06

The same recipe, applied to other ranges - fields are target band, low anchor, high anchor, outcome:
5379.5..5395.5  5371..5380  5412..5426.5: 0.00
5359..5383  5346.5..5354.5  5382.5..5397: 0.00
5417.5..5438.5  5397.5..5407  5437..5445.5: -0.03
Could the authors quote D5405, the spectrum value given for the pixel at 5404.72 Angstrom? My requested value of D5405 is 1.899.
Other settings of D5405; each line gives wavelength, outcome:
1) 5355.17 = 2.158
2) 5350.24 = 2.1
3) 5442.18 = 2.06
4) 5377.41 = 2.129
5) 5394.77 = 2.06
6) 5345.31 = 2.087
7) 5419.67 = 2.084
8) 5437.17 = 2.038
